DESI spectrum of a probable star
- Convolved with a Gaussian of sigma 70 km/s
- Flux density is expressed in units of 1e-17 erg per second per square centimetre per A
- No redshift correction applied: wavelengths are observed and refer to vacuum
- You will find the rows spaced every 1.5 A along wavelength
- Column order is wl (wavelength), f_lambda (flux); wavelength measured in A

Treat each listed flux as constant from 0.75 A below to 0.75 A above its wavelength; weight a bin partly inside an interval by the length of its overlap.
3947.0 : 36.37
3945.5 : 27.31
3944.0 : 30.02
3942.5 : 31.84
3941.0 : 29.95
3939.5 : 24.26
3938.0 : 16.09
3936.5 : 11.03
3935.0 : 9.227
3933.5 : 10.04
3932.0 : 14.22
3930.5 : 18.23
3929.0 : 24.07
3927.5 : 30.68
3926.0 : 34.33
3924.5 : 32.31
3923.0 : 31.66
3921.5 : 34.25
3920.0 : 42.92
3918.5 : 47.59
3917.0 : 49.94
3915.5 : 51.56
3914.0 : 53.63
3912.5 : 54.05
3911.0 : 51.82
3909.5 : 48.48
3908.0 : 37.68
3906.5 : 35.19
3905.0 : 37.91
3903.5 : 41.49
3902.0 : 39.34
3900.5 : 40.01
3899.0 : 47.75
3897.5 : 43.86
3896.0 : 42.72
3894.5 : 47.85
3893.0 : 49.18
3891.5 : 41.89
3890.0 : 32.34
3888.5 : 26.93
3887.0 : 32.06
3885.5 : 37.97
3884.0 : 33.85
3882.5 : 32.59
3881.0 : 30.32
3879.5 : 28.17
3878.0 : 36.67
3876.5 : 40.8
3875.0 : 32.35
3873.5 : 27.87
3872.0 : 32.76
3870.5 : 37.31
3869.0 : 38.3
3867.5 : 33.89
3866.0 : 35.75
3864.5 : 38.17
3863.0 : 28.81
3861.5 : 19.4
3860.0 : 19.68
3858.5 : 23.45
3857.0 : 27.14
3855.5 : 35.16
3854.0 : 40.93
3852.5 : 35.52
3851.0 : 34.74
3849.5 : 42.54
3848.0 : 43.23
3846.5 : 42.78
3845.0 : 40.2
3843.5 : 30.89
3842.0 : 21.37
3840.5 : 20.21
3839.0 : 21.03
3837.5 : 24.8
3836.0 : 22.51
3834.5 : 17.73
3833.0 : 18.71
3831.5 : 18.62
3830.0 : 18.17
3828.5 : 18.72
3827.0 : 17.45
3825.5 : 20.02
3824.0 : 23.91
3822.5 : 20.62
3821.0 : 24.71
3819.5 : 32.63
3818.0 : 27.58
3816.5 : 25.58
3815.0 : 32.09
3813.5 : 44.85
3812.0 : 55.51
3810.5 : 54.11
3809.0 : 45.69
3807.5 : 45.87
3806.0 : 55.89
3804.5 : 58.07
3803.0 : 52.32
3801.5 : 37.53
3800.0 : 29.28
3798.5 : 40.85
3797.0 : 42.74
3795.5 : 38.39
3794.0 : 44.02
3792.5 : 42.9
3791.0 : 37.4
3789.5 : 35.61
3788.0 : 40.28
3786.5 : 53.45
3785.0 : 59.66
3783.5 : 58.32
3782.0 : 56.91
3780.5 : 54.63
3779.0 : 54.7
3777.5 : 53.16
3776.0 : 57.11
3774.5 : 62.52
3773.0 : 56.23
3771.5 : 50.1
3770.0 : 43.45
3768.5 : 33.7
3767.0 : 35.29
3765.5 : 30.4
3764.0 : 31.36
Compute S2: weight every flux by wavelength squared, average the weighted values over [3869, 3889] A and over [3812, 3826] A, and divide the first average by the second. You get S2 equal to 1.16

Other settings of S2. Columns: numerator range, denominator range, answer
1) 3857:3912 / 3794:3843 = 1.16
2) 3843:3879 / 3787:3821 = 0.85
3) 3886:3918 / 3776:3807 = 0.96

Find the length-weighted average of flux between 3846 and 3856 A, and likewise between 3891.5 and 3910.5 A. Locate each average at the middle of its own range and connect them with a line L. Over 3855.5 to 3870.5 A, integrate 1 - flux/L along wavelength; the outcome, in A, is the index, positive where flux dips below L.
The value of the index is 3.76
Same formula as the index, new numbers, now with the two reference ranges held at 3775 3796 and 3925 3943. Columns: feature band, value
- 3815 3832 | 7.7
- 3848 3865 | 2.0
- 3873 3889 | -0.8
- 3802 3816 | -1.2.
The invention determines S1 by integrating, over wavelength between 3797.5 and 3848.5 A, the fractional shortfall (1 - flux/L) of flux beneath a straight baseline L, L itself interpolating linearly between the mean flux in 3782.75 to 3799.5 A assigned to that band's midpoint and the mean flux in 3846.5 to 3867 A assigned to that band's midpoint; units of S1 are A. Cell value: 8.9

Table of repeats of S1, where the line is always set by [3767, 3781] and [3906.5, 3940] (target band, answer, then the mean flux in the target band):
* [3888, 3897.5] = -1.0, 40.8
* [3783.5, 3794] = 0.7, 45.8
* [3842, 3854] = 1.3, 37.6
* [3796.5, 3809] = 0.5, 45.4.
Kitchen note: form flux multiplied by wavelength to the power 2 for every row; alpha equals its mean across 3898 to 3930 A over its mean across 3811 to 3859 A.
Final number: 1.47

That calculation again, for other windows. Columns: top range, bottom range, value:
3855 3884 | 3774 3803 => 0.70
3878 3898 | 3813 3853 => 1.39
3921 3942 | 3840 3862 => 0.74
